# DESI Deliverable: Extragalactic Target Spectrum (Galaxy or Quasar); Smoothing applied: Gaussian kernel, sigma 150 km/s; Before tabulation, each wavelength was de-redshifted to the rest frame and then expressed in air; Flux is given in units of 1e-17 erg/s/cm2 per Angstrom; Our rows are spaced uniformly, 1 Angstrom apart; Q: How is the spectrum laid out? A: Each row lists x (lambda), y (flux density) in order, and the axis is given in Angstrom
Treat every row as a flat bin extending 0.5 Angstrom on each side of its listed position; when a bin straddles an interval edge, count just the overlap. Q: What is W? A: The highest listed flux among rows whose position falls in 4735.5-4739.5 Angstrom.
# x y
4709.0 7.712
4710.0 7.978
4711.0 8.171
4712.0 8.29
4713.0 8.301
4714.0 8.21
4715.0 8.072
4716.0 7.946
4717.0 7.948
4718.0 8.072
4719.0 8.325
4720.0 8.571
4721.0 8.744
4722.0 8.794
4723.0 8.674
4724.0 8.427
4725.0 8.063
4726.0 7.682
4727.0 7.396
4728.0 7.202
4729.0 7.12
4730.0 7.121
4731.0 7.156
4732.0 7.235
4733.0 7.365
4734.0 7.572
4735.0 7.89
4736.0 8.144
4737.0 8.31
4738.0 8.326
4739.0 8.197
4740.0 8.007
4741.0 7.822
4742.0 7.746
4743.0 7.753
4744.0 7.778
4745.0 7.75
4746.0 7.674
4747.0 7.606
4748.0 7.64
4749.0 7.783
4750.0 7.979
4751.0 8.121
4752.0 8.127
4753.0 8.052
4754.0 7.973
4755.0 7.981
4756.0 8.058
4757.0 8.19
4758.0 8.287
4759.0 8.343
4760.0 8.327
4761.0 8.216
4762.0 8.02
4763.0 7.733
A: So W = 8.326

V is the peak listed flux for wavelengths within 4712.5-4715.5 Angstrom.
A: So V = 8.301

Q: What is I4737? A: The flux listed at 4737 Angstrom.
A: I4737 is 8.31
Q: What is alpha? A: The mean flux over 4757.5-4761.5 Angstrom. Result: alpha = 8.29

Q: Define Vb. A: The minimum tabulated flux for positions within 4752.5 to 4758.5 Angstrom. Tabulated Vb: 7.973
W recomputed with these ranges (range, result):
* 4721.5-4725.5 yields 8.794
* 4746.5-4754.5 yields 8.127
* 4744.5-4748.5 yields 7.75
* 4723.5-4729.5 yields 8.427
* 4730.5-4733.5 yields 7.365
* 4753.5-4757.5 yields 8.19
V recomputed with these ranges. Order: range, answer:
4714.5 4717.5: 8.072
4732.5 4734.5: 7.572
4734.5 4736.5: 8.144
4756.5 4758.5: 8.287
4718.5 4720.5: 8.571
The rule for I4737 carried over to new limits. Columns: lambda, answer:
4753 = 8.052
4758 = 8.287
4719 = 8.325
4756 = 8.058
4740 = 8.007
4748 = 7.64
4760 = 8.327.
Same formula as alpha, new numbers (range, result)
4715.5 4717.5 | 7.95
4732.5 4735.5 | 7.61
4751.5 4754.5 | 8.05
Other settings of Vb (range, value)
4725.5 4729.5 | 7.12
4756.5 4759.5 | 8.19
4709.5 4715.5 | 7.978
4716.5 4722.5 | 7.948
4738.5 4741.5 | 7.822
